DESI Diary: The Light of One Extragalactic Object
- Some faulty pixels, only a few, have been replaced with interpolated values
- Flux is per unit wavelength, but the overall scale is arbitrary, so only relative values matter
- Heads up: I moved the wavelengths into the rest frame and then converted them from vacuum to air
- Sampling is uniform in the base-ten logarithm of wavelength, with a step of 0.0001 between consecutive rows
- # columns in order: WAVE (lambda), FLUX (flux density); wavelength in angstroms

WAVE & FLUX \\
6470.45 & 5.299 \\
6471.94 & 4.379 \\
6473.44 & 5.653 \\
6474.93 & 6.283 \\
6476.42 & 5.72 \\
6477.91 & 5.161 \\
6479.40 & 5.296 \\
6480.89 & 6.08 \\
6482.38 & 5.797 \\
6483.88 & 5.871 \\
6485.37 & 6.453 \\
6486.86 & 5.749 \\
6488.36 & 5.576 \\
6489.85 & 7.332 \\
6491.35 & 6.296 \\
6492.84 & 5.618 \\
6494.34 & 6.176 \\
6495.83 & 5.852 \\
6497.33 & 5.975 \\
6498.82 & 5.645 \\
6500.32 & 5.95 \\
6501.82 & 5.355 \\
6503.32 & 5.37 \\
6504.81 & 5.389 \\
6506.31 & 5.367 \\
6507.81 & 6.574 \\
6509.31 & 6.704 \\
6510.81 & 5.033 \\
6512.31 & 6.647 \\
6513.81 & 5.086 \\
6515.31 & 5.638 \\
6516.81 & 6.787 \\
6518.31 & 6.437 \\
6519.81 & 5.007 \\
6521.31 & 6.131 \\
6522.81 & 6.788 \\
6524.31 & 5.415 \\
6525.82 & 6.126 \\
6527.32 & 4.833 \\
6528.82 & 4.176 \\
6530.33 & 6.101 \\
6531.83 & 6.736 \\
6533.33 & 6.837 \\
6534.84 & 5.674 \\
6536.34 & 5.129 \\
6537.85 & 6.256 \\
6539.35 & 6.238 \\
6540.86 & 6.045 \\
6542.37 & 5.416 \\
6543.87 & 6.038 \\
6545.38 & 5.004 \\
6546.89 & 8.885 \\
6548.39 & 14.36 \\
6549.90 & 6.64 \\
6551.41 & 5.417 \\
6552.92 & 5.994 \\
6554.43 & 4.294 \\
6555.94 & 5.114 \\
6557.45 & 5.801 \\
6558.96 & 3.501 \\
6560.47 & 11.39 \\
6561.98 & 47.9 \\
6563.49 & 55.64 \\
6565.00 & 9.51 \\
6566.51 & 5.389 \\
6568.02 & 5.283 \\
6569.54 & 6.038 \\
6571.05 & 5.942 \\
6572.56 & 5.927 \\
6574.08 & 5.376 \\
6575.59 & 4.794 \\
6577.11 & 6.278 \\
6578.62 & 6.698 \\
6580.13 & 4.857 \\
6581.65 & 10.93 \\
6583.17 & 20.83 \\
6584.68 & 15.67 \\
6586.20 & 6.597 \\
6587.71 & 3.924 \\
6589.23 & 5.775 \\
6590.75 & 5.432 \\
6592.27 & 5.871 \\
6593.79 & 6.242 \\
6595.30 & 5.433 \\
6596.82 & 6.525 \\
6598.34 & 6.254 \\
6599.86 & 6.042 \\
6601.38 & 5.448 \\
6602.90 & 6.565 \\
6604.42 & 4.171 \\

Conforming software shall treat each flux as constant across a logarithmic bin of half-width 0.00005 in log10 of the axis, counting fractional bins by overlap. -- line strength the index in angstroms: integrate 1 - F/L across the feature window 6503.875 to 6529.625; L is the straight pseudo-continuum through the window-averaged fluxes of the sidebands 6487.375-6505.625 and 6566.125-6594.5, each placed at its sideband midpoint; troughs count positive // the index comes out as 1.8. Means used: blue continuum 5.87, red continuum 7.28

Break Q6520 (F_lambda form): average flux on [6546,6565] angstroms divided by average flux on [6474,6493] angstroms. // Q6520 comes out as 2.4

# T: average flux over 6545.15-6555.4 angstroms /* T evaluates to 7.3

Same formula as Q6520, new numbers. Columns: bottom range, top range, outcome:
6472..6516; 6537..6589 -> 1.68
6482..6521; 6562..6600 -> 1.67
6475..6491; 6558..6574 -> 2.54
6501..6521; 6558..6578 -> 2.27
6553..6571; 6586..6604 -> 0.42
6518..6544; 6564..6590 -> 1.38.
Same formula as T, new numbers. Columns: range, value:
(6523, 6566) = 9.61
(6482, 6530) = 5.85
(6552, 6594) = 10.3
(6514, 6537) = 5.84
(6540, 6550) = 7.53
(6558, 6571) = 17.2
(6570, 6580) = 5.78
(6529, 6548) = 6.29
